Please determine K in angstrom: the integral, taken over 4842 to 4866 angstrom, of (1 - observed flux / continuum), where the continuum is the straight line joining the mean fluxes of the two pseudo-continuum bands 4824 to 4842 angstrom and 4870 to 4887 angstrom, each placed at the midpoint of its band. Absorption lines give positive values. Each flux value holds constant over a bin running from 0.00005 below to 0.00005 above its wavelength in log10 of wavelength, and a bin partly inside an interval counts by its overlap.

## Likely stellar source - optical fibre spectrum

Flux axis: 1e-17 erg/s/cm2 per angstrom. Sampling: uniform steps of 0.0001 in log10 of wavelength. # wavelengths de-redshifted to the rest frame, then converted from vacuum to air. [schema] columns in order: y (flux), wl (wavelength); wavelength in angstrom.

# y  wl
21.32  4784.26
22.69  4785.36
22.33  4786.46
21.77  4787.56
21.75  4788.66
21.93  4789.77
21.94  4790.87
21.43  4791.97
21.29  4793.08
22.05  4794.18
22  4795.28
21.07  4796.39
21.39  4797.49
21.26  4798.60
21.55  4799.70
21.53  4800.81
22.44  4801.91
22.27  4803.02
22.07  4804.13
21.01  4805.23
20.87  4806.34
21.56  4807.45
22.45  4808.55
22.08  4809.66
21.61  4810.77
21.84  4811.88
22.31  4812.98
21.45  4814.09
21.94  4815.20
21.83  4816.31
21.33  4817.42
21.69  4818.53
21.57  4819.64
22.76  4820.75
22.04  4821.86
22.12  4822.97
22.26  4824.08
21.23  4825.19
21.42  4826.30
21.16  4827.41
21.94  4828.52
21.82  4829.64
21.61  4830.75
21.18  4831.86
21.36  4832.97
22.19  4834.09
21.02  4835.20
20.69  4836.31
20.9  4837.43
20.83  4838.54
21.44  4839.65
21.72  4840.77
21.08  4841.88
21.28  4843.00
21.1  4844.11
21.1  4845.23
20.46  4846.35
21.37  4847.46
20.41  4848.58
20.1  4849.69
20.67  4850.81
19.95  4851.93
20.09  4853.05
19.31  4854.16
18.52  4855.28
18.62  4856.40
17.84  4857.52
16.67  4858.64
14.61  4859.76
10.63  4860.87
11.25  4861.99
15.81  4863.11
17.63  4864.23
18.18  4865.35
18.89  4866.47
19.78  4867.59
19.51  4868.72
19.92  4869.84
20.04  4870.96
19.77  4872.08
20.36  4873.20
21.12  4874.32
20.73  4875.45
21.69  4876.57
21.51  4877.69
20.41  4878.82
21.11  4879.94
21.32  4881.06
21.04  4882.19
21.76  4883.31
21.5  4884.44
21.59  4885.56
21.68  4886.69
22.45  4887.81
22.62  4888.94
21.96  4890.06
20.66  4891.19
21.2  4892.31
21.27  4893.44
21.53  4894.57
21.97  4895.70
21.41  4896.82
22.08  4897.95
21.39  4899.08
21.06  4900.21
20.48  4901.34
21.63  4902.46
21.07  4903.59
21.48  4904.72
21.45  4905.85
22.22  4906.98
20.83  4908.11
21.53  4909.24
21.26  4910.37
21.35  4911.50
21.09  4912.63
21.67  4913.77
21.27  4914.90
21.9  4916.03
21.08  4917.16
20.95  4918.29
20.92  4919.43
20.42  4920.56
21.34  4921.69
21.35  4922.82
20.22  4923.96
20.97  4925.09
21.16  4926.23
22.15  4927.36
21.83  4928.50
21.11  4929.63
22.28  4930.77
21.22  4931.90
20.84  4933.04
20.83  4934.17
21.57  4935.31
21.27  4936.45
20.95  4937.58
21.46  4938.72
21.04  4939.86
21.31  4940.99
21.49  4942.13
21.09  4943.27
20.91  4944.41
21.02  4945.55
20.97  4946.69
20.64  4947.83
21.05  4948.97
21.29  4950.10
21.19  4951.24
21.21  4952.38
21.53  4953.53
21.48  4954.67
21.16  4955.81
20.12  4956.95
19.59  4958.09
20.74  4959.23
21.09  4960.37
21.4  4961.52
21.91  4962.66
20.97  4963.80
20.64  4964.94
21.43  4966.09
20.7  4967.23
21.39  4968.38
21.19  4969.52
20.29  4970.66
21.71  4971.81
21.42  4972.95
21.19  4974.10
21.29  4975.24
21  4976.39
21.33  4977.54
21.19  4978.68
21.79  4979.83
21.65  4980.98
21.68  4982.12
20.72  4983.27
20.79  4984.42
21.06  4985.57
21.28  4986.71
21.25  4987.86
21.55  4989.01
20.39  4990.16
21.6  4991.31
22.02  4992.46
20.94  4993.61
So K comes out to 3.2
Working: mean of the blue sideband 21.4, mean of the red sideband 21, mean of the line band 18.4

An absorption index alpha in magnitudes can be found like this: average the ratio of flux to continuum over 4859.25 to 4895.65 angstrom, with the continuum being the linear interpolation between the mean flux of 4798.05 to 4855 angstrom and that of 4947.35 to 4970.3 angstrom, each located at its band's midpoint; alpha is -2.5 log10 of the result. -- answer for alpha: 0.074 mag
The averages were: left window 21.4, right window 21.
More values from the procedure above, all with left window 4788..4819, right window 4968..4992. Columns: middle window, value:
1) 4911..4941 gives 0.01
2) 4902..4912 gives 0.00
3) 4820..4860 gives 0.05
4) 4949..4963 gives 0.01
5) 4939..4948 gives 0.01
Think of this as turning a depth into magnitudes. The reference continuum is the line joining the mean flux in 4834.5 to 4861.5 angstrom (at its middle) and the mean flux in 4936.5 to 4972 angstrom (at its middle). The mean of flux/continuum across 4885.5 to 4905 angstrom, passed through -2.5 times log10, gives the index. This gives -0.07 mag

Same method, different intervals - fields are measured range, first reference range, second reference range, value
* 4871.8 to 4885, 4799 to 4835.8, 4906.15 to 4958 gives 0.020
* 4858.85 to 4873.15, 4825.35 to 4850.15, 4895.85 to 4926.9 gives 0.223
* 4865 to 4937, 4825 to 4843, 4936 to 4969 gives 0.003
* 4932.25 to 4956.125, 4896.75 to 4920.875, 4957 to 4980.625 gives 0.001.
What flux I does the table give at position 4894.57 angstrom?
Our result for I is 21.53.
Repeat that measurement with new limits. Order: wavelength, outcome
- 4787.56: 21.77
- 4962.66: 21.91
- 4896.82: 21.41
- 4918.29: 20.95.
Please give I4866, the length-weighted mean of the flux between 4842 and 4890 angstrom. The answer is 19.7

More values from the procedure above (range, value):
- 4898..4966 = 21.2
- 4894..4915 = 21.4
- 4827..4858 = 20.7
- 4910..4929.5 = 21.2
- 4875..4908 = 21.5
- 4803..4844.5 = 21.6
